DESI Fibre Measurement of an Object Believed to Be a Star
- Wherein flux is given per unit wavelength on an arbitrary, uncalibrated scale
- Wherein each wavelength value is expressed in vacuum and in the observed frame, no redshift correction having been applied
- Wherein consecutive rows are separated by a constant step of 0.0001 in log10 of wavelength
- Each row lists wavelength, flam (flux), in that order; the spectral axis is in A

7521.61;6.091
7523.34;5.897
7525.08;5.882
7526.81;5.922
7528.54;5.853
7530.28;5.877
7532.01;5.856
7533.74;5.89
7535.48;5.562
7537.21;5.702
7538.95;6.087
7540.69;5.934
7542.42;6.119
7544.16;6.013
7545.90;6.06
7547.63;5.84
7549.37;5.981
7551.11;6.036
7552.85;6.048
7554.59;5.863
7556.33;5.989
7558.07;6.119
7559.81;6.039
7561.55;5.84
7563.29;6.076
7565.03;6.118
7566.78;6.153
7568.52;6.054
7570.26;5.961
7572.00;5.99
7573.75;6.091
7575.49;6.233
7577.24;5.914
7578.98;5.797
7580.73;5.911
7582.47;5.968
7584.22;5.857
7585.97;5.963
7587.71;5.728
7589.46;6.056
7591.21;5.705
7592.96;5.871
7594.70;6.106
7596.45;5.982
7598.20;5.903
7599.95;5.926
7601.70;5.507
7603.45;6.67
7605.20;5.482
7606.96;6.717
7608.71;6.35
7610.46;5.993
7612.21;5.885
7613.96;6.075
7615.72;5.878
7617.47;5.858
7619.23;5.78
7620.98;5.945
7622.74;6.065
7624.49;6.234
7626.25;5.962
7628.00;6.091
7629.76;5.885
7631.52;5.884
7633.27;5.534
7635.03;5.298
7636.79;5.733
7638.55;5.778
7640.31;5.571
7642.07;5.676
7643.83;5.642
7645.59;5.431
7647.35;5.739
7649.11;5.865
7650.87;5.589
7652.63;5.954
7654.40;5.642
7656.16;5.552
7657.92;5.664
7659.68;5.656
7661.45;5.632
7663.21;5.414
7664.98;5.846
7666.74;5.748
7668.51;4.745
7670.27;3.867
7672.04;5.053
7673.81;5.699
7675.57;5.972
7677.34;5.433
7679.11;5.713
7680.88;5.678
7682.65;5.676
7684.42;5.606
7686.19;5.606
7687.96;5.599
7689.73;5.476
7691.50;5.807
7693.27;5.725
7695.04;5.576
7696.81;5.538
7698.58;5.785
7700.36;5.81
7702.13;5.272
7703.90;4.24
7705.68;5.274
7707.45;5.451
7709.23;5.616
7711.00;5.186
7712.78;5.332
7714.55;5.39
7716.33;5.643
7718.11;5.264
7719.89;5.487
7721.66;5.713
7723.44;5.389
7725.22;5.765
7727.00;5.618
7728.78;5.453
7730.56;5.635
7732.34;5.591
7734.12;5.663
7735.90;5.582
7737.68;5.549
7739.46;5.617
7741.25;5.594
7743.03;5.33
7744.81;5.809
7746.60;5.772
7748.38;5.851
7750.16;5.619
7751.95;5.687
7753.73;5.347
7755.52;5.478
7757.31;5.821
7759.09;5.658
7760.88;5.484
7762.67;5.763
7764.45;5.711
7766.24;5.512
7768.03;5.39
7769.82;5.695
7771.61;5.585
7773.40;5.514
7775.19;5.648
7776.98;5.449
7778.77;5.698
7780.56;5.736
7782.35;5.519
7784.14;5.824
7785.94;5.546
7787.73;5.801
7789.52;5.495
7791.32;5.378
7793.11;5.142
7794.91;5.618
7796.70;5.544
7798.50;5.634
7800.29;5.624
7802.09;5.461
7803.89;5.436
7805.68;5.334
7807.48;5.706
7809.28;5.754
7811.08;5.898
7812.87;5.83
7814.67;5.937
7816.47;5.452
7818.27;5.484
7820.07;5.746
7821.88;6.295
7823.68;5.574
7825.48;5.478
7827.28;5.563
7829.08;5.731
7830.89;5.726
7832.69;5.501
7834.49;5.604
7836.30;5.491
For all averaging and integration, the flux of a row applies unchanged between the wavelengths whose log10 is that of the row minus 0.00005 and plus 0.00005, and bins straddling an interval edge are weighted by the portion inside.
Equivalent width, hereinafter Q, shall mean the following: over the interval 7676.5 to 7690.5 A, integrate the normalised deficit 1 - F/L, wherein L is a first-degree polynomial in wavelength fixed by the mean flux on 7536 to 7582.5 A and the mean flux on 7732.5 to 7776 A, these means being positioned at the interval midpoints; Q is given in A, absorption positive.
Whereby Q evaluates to 0.4 A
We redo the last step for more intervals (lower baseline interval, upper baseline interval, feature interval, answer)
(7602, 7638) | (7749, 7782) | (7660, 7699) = 2.03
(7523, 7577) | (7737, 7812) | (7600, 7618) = -0.51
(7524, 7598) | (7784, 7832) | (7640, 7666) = 0.76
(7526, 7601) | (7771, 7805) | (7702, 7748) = 1.55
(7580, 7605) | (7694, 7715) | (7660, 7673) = 0.83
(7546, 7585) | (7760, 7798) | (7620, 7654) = 0.43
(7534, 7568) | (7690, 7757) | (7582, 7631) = -1.24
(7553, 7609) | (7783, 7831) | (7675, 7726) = 2.52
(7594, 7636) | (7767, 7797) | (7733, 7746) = 0.16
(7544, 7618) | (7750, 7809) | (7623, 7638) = 0.13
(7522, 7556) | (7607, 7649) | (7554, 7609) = -0.98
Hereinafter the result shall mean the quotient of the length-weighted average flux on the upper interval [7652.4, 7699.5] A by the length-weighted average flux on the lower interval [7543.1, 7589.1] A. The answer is 0.92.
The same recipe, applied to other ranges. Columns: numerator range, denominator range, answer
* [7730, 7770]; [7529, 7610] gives 0.94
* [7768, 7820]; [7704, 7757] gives 1.01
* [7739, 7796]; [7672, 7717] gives 1.01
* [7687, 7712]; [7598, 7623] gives 0.91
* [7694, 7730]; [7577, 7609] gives 0.91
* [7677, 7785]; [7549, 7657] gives 0.94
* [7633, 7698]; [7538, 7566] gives 0.93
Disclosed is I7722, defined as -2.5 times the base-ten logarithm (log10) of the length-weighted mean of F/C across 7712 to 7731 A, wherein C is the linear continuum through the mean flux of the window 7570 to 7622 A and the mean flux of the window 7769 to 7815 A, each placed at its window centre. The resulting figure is 0.04 mag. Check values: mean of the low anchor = 5.97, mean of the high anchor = 5.6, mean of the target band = 5.52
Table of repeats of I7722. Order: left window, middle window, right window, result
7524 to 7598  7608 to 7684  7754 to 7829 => 0.03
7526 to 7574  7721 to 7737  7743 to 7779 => 0.01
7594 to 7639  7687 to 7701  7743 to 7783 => 0.02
